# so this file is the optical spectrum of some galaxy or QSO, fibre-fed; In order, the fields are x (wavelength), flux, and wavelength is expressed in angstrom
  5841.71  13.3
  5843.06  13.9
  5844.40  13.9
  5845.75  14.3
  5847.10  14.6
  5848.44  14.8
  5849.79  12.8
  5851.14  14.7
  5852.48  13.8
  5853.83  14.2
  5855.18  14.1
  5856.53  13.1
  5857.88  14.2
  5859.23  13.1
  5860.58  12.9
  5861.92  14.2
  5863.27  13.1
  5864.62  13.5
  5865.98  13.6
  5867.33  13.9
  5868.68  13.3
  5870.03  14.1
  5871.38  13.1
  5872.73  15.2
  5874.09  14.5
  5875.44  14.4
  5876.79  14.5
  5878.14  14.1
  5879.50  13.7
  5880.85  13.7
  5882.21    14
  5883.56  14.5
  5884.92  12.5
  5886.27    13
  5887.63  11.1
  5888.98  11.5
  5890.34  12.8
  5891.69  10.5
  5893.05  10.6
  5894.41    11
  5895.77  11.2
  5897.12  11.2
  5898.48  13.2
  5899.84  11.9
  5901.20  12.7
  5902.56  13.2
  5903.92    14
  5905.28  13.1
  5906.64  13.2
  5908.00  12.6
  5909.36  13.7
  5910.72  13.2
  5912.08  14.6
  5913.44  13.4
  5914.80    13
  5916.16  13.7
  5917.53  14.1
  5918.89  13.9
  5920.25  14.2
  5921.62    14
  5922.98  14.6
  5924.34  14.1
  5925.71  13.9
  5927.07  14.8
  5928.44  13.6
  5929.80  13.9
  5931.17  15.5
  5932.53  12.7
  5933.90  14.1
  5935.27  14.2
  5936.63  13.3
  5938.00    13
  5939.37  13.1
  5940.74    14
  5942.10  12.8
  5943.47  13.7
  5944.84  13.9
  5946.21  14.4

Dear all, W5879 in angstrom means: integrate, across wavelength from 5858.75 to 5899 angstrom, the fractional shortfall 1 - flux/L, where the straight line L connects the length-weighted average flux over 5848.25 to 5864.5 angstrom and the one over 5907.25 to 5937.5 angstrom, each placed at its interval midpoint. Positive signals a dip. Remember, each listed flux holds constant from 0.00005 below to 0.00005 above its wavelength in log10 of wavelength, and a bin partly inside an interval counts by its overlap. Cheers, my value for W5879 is 2.0 angstrom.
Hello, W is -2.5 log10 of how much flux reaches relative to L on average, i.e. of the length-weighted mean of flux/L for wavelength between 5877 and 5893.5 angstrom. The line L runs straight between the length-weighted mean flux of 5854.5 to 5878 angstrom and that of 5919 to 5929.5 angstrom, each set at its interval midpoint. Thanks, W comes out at 0.10 mag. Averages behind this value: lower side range 13.8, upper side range 14.2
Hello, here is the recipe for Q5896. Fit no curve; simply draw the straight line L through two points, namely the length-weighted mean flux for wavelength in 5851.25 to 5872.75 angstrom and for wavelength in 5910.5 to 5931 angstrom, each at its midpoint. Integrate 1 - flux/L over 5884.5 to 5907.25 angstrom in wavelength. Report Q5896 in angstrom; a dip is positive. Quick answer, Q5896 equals 2.8 angstrom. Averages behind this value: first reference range 13.7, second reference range 14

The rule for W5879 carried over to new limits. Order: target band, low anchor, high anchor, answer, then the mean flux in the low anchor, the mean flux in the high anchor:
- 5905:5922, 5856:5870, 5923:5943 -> 0.2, 13.5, 13.8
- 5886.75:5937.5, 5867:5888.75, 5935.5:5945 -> 1.4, 13.7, 13.4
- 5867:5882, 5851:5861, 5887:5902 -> -1.6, 13.7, 11.6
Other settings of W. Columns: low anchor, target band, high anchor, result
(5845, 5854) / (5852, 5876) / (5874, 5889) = 0.006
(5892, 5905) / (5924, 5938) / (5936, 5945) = -0.071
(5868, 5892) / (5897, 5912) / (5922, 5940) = 0.050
